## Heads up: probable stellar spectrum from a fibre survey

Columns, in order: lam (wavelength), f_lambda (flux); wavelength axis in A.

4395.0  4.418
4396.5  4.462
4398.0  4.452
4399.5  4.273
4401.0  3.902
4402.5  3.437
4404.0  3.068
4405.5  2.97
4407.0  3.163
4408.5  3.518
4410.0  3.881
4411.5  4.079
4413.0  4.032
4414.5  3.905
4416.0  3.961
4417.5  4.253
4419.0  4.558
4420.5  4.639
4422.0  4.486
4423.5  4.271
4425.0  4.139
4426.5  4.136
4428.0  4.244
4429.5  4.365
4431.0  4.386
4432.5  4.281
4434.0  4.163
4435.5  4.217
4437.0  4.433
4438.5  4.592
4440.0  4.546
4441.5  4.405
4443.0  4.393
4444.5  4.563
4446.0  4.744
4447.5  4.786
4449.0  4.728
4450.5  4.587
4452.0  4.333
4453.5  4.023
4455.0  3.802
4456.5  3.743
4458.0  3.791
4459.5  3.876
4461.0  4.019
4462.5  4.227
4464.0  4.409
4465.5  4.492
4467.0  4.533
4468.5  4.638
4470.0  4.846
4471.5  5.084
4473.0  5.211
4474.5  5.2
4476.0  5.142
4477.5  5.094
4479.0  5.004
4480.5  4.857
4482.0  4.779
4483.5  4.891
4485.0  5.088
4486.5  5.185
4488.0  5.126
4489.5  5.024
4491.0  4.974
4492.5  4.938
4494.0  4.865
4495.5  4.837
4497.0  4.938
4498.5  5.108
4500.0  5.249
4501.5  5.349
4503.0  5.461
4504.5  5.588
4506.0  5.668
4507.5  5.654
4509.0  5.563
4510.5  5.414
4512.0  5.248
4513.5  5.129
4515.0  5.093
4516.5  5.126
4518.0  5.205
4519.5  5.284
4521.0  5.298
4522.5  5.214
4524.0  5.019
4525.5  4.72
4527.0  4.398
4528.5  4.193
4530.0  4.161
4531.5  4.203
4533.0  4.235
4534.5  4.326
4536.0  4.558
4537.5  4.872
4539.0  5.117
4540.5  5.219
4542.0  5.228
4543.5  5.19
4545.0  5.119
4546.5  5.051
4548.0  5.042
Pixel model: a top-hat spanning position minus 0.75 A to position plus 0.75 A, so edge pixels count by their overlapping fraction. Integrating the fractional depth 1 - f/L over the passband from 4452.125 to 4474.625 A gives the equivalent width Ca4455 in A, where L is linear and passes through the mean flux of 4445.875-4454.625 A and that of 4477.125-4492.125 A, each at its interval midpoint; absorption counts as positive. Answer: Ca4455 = 1.5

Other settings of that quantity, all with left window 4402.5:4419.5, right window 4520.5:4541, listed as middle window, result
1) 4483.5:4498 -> -2.1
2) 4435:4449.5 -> -2.1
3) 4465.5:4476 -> -1.8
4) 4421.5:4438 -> -1.7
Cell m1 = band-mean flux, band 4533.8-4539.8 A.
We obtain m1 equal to 4.73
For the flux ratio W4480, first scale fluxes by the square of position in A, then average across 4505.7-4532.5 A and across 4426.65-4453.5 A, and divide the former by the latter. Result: 1.2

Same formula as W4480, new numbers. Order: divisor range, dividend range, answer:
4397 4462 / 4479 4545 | 1.25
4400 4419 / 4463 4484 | 1.34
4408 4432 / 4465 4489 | 1.21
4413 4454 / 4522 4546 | 1.13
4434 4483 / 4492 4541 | 1.13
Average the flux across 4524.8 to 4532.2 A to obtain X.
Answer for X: 4.33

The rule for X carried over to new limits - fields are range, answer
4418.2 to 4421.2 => 4.59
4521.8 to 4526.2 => 4.98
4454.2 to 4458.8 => 3.78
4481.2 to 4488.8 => 5.01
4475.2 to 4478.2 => 5.12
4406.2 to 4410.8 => 3.52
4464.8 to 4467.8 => 4.51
